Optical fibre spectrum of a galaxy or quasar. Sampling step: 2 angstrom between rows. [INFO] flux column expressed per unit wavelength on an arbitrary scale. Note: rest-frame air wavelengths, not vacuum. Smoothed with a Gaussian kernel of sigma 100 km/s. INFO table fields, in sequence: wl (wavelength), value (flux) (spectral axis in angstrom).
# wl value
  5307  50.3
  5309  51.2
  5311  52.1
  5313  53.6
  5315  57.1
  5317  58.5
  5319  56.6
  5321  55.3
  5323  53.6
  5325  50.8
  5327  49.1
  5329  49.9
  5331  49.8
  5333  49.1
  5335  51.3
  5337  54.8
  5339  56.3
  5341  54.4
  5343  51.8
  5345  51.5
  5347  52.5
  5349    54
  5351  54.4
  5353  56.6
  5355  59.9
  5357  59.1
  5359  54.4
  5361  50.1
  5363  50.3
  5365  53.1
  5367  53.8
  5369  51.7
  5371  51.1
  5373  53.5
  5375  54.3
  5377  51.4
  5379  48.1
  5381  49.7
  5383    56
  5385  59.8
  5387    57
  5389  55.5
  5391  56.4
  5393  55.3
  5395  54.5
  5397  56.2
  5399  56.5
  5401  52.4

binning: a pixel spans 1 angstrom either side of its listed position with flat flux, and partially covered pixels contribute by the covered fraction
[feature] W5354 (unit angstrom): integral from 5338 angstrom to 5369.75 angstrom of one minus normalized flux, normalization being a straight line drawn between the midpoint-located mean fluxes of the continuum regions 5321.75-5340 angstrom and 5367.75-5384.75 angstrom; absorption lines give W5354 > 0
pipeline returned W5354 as -1.2 angstrom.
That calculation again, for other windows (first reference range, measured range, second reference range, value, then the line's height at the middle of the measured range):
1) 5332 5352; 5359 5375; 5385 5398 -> 0.7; 54.6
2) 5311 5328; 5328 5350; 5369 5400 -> 0.8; 54.2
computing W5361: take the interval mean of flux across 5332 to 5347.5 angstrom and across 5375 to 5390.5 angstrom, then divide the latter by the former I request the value 1.0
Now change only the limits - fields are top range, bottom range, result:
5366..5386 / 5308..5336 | 1.00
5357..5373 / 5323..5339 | 1.03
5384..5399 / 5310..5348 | 1.06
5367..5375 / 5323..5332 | 1.05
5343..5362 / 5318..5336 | 1.06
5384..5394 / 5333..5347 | 1.07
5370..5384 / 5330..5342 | 0.99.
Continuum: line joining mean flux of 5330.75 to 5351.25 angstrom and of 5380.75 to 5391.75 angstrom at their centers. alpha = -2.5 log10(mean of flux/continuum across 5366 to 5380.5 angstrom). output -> 0.07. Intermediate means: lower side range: 52.8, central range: 51.9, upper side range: 56.1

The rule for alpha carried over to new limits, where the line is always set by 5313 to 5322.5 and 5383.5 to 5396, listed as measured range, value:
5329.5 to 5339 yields 0.09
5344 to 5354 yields 0.05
